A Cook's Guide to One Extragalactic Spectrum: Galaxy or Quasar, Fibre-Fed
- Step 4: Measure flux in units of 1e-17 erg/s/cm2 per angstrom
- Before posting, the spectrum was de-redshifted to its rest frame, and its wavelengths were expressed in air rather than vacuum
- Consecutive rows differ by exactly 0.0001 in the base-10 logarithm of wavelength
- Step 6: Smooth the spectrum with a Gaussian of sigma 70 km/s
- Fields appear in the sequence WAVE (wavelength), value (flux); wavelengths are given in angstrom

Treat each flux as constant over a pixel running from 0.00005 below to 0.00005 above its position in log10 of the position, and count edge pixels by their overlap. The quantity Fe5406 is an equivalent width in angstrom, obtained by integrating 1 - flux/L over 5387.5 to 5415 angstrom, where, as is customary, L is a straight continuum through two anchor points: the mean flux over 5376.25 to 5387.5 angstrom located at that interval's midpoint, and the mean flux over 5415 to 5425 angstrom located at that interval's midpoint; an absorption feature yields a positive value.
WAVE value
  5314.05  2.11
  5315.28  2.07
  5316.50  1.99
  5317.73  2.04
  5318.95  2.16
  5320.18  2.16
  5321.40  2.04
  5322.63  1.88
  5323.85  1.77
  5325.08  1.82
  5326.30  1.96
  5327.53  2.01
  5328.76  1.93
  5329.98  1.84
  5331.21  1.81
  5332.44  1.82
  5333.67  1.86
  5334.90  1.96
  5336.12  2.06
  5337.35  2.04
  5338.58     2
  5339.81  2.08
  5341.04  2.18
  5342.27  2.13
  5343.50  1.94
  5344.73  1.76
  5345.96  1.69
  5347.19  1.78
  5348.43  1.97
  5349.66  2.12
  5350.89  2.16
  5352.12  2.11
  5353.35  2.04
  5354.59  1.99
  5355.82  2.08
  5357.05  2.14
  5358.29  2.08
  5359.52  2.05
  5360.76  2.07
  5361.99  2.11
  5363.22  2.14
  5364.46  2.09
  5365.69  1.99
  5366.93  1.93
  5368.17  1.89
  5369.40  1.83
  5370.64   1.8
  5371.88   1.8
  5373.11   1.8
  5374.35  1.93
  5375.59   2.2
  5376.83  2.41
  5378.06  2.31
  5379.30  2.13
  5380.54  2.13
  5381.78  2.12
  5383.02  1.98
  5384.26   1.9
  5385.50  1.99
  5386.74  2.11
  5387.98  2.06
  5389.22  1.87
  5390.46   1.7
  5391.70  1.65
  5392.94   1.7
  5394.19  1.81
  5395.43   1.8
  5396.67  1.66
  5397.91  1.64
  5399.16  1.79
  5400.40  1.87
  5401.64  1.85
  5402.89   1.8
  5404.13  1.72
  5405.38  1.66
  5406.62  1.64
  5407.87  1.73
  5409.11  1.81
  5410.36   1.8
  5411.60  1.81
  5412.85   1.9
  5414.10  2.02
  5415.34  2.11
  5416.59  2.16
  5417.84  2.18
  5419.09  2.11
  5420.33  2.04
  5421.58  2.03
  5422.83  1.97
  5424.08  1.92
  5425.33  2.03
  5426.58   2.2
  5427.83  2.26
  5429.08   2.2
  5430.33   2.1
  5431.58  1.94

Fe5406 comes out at 4.0 angstrom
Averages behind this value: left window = 2.12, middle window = 1.79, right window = 2.06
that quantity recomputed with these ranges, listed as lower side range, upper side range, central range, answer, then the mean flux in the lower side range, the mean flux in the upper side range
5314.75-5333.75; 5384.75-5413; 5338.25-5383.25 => -3.7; 1.95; 1.8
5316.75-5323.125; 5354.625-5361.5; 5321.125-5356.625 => 1.8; 2.05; 2.08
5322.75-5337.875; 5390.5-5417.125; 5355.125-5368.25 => -1.4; 1.91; 1.8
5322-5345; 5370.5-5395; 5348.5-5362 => -0.9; 1.94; 1.97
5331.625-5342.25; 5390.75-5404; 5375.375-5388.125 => -2.1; 2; 1.75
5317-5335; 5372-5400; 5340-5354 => -0.4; 1.94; 1.94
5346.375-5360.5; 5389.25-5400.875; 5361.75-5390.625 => -2.1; 2.04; 1.74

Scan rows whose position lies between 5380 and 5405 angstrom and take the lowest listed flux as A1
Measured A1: 1.64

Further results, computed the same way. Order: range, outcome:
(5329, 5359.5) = 1.69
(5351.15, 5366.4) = 1.99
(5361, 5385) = 1.8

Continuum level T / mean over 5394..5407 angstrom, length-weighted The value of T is 1.75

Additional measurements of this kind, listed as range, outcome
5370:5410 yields 1.89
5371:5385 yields 2.06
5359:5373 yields 1.97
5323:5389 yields 2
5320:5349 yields 1.93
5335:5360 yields 2.02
